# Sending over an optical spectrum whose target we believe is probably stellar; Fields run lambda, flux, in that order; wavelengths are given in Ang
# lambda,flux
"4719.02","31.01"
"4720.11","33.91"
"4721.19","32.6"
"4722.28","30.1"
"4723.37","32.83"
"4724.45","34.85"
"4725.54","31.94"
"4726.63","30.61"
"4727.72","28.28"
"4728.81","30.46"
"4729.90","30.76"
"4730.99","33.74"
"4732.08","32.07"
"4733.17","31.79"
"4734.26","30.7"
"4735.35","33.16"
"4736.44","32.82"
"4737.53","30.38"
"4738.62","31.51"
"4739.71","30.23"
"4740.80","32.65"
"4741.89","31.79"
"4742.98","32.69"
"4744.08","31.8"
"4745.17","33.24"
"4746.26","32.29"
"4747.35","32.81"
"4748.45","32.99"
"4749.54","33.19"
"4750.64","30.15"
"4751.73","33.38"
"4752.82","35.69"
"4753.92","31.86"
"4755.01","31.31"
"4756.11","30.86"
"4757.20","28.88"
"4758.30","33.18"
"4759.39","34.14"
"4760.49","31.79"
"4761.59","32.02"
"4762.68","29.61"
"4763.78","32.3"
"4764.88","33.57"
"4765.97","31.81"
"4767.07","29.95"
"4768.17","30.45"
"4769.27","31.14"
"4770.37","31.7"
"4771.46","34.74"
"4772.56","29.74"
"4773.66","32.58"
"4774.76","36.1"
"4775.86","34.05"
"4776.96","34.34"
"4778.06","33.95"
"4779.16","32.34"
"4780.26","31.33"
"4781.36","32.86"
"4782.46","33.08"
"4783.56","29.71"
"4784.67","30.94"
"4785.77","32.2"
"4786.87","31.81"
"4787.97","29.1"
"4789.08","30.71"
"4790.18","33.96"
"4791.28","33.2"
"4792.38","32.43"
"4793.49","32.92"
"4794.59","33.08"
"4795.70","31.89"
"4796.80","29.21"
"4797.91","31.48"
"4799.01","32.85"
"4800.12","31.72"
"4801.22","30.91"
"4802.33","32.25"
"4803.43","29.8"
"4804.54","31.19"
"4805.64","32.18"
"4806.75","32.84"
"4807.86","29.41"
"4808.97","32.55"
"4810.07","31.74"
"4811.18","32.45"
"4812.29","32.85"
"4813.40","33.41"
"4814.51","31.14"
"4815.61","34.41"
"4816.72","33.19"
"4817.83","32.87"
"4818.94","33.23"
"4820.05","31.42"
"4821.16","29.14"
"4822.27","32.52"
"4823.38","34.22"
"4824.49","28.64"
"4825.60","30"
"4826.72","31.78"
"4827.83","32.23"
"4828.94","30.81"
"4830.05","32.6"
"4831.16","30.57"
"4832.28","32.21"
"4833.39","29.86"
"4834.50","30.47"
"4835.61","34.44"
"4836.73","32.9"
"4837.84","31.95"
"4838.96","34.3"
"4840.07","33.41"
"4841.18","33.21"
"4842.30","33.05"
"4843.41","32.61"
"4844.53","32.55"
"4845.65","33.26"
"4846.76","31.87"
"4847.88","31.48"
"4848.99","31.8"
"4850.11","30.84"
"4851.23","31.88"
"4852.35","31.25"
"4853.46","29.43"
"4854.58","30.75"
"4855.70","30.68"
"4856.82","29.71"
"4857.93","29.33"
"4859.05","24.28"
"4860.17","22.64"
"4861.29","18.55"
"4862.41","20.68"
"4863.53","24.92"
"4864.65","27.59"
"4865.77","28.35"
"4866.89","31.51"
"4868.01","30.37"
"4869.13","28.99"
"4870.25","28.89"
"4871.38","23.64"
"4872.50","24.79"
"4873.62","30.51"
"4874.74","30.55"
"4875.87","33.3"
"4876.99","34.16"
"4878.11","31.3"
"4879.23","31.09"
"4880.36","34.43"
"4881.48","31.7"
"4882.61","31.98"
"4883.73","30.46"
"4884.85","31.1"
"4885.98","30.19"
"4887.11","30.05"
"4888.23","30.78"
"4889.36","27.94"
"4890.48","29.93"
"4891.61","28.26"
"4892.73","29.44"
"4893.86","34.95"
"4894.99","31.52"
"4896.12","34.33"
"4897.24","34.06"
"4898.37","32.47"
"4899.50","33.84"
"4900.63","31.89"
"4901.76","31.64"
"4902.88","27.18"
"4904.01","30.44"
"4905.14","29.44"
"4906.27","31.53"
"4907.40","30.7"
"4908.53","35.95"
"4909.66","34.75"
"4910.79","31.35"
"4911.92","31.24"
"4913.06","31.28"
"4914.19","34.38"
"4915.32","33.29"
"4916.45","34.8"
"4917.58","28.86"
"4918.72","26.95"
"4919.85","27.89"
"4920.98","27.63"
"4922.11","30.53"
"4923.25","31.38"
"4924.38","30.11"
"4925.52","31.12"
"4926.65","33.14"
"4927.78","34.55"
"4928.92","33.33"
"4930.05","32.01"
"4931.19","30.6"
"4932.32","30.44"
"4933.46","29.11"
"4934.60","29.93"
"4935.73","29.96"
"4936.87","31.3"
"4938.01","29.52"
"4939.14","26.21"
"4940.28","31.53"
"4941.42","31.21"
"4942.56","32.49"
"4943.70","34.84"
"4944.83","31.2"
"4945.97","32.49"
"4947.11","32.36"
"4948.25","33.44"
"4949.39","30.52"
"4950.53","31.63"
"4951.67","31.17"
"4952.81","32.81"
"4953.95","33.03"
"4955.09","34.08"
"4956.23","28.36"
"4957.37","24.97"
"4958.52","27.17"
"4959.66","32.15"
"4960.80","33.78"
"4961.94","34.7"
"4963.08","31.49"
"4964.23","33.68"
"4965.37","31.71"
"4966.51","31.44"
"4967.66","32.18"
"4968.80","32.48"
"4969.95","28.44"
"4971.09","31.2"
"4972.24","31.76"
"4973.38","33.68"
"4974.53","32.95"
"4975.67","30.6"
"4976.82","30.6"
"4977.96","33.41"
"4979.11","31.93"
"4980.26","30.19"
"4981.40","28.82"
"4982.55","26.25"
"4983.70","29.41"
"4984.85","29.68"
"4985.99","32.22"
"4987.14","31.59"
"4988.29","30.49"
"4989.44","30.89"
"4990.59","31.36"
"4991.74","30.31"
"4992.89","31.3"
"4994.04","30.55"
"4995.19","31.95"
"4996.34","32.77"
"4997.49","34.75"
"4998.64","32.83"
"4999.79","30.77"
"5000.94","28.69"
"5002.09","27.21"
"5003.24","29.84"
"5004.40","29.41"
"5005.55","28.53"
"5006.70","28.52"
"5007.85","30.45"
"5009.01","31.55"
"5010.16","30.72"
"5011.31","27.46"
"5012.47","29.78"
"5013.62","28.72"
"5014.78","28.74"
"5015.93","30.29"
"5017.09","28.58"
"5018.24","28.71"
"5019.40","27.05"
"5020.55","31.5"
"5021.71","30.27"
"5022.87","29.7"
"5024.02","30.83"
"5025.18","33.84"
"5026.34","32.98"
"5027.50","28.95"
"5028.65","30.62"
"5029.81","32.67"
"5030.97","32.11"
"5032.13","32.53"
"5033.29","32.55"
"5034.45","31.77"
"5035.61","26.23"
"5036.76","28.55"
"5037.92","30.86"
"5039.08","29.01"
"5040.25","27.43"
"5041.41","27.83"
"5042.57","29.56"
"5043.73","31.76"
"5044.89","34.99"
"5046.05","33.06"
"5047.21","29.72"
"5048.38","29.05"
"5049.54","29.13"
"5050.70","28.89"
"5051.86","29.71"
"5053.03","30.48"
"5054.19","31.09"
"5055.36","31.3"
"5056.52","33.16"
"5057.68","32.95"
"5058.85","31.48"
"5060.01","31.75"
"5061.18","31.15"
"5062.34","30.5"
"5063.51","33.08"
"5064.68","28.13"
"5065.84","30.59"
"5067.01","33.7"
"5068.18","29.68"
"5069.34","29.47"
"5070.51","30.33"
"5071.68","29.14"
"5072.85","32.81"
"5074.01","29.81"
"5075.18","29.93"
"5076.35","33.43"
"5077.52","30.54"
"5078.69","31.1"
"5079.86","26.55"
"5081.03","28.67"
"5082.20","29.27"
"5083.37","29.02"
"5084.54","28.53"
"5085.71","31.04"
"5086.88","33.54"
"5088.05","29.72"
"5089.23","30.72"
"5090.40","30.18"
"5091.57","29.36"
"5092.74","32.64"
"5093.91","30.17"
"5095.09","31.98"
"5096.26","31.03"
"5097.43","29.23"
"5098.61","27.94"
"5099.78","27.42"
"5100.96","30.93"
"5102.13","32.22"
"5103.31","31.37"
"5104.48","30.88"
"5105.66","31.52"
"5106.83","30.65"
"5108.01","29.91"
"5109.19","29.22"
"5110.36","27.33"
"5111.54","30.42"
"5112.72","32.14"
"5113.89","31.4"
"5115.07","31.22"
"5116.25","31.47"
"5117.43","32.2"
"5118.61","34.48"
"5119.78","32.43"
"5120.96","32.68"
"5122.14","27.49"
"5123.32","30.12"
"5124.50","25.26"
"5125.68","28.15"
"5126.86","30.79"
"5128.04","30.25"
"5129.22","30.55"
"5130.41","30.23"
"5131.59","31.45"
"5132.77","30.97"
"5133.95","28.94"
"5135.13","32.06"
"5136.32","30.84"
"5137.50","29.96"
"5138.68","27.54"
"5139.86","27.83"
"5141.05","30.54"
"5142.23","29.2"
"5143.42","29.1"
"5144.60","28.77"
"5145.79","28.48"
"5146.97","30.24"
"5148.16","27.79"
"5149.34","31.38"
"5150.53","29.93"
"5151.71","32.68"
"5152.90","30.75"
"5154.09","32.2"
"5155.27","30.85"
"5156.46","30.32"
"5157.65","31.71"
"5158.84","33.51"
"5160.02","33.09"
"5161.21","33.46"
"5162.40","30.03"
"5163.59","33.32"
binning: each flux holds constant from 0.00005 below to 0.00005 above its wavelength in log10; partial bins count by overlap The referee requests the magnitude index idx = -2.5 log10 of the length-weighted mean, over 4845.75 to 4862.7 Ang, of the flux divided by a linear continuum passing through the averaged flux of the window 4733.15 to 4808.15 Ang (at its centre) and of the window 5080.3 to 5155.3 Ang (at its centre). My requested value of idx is 0.11 mag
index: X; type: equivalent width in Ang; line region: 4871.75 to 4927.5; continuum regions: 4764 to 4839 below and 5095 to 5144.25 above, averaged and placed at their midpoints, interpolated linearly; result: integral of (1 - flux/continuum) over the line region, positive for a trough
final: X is 0.41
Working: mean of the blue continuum 32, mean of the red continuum 30.2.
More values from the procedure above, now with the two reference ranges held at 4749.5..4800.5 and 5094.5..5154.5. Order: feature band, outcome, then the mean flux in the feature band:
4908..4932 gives -0.2 Ang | 31.7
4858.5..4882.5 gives 2.5 Ang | 28.3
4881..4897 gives 0.3 Ang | 31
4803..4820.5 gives -0.2 Ang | 32.2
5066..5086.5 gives 0.2 Ang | 30.2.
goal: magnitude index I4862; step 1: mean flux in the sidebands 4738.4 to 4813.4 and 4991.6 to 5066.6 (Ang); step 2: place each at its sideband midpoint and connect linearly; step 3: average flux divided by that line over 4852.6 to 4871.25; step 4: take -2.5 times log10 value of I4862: 0.16 mag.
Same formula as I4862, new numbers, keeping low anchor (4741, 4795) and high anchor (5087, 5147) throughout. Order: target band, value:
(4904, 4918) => -0.028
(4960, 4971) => -0.036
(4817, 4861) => 0.021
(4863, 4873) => 0.146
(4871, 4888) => 0.031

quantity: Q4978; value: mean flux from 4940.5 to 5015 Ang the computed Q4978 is 31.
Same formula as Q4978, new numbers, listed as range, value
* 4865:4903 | 30.8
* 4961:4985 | 31.3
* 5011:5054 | 30.2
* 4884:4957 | 31.3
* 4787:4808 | 31.7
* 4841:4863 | 29.4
